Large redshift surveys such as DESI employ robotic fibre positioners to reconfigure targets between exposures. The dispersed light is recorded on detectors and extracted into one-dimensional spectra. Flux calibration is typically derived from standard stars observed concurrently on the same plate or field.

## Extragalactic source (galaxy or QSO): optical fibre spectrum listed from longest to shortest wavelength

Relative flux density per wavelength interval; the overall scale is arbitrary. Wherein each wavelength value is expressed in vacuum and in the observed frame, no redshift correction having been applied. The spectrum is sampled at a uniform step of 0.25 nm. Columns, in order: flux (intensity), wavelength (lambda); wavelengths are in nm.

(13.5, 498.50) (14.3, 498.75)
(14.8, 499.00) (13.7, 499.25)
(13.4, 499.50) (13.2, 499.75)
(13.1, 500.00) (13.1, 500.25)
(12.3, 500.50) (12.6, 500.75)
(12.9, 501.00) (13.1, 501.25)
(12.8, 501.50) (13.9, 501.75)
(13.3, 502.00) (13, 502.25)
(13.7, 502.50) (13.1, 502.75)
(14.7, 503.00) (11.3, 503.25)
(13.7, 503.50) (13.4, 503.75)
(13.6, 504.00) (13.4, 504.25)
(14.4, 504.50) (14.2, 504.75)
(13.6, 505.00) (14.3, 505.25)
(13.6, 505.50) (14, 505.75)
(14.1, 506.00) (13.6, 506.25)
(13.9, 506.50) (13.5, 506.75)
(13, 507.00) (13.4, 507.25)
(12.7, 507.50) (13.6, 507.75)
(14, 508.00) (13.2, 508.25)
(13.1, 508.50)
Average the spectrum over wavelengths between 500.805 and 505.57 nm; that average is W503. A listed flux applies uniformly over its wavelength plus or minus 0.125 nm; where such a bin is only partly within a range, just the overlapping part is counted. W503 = 13.5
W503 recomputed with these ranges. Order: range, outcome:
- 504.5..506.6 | 13.9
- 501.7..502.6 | 13.4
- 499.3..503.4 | 13.1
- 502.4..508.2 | 13.6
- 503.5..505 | 13.8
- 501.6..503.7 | 13.3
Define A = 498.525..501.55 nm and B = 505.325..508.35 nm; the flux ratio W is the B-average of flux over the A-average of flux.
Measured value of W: 1.02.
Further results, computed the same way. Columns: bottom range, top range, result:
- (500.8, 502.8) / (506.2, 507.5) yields 1.01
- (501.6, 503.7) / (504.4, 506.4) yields 1.05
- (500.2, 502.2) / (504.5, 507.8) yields 1.05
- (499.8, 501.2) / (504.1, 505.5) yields 1.09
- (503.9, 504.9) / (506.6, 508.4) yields 0.96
